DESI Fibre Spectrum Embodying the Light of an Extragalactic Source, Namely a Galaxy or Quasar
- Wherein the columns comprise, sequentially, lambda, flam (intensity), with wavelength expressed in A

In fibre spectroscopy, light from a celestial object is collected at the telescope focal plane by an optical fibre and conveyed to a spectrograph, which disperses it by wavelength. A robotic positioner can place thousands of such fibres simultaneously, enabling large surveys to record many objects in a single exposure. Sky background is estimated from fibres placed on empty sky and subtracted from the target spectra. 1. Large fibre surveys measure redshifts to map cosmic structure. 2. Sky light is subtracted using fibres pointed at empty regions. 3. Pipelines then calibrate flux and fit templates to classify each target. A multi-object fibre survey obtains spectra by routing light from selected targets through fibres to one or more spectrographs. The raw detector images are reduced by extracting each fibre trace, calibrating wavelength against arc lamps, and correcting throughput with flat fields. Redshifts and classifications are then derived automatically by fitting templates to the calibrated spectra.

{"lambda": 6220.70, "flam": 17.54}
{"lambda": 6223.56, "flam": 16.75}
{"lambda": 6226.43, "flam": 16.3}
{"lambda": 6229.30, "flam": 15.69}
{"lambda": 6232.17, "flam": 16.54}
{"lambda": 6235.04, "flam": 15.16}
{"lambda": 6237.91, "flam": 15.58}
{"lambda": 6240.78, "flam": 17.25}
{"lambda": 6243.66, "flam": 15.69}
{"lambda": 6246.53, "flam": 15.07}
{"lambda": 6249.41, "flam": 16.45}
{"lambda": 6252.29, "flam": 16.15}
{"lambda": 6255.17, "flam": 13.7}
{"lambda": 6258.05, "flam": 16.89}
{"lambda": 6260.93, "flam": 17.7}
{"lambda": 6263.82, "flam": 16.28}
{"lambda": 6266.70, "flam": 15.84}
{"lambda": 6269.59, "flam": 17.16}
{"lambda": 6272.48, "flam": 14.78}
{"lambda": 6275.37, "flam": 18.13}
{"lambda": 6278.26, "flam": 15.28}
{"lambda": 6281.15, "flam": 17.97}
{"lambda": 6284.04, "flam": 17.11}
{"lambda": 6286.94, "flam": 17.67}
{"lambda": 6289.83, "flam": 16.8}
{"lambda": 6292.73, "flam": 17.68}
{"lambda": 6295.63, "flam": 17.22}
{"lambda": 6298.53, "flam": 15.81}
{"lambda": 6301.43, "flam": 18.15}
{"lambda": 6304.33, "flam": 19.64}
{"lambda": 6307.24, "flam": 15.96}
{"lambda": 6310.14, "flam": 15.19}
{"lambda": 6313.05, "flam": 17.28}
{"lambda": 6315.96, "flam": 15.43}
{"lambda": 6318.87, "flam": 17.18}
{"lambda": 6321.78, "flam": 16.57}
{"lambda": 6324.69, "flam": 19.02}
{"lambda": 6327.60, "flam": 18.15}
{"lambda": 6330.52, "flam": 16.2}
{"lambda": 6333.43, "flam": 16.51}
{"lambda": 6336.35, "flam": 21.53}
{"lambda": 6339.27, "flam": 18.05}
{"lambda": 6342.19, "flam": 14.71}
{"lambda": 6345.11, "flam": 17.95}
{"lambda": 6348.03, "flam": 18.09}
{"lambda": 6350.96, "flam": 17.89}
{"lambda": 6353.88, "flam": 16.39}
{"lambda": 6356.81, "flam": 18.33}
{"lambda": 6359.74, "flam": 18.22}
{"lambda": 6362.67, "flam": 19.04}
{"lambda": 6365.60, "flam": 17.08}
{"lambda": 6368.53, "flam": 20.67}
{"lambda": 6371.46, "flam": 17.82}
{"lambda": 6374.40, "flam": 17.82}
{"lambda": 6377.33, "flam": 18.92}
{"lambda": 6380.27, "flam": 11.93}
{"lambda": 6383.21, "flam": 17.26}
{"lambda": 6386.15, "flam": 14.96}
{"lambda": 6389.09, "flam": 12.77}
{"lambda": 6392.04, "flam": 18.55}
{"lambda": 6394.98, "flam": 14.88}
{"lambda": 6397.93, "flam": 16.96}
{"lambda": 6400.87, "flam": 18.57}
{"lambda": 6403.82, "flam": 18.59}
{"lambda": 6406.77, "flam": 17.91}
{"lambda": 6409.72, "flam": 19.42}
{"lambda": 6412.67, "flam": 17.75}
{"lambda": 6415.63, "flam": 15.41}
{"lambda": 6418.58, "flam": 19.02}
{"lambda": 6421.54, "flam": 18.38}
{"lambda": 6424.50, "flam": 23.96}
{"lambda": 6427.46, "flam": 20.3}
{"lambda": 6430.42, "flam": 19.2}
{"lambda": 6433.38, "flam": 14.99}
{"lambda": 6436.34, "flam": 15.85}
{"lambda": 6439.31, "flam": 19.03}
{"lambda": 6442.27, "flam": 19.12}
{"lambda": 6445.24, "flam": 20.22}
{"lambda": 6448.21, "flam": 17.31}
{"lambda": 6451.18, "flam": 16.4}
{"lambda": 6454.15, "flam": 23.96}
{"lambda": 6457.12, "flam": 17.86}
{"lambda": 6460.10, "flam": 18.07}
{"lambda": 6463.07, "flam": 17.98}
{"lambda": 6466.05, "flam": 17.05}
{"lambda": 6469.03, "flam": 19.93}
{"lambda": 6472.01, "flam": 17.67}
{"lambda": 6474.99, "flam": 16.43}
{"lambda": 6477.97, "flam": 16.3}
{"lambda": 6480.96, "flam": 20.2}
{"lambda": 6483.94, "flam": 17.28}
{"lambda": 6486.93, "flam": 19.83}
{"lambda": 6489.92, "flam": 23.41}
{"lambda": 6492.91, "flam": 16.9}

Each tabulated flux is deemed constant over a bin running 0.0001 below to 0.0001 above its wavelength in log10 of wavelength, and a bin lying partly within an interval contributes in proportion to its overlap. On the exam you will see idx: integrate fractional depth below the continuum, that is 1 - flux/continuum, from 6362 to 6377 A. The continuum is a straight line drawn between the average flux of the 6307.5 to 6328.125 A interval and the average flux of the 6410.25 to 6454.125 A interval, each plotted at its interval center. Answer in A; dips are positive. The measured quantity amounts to -0.73 A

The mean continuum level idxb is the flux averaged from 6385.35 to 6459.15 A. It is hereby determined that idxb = 18.1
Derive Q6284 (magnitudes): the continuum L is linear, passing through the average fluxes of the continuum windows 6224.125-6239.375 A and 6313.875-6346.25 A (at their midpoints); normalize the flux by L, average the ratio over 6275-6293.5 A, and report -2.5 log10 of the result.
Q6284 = -0.03 mag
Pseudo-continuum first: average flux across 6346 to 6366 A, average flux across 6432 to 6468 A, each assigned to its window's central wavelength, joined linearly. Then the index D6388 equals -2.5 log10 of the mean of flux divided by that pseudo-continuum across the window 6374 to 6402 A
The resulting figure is 0.12 mag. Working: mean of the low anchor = 17.9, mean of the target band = 16.2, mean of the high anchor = 18.2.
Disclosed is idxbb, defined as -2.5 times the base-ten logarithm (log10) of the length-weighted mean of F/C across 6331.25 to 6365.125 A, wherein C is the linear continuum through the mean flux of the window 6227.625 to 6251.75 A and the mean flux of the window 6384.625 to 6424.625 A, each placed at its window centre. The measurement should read -0.06 mag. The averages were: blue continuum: 15.9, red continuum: 17.4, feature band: 17.8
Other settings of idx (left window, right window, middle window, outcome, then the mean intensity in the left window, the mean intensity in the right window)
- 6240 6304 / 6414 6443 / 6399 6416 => 0.2 A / 16.6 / 18.5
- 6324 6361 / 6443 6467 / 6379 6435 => 2.6 A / 17.7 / 18.7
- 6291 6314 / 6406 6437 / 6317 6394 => 1.6 A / 17.1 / 18.5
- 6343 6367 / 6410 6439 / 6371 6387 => 1.4 A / 17.8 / 18.4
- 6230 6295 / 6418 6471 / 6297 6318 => 0.3 A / 16.4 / 18.8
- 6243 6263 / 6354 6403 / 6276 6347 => -3.1 A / 16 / 17.1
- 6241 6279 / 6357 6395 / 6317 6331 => -0.7 A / 16.1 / 17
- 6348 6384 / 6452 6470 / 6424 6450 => 0.0 A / 17.6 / 19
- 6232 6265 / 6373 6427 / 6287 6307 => -1.2 A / 16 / 17.4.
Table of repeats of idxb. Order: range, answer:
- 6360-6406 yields 17.1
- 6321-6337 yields 17.9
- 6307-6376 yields 17.6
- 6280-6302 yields 17.3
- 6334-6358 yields 17.8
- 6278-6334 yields 17.1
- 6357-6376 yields 18.4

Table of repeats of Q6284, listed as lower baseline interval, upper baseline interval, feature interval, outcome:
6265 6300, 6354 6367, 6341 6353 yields 0.04 mag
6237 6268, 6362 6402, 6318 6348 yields -0.07 mag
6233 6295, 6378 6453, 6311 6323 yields 0.02 mag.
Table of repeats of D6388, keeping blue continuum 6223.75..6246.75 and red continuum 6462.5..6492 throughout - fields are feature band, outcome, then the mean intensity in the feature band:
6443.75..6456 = -0.065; 19.4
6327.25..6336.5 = -0.035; 17.6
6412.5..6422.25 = 0.024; 17.6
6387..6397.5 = 0.142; 15.5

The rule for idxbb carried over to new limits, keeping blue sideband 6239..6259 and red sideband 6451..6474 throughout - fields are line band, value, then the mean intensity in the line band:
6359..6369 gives -0.07 mag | 18.6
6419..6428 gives -0.14 mag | 20.7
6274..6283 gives -0.06 mag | 17.1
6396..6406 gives 0.00 mag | 17.9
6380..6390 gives 0.21 mag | 14.6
